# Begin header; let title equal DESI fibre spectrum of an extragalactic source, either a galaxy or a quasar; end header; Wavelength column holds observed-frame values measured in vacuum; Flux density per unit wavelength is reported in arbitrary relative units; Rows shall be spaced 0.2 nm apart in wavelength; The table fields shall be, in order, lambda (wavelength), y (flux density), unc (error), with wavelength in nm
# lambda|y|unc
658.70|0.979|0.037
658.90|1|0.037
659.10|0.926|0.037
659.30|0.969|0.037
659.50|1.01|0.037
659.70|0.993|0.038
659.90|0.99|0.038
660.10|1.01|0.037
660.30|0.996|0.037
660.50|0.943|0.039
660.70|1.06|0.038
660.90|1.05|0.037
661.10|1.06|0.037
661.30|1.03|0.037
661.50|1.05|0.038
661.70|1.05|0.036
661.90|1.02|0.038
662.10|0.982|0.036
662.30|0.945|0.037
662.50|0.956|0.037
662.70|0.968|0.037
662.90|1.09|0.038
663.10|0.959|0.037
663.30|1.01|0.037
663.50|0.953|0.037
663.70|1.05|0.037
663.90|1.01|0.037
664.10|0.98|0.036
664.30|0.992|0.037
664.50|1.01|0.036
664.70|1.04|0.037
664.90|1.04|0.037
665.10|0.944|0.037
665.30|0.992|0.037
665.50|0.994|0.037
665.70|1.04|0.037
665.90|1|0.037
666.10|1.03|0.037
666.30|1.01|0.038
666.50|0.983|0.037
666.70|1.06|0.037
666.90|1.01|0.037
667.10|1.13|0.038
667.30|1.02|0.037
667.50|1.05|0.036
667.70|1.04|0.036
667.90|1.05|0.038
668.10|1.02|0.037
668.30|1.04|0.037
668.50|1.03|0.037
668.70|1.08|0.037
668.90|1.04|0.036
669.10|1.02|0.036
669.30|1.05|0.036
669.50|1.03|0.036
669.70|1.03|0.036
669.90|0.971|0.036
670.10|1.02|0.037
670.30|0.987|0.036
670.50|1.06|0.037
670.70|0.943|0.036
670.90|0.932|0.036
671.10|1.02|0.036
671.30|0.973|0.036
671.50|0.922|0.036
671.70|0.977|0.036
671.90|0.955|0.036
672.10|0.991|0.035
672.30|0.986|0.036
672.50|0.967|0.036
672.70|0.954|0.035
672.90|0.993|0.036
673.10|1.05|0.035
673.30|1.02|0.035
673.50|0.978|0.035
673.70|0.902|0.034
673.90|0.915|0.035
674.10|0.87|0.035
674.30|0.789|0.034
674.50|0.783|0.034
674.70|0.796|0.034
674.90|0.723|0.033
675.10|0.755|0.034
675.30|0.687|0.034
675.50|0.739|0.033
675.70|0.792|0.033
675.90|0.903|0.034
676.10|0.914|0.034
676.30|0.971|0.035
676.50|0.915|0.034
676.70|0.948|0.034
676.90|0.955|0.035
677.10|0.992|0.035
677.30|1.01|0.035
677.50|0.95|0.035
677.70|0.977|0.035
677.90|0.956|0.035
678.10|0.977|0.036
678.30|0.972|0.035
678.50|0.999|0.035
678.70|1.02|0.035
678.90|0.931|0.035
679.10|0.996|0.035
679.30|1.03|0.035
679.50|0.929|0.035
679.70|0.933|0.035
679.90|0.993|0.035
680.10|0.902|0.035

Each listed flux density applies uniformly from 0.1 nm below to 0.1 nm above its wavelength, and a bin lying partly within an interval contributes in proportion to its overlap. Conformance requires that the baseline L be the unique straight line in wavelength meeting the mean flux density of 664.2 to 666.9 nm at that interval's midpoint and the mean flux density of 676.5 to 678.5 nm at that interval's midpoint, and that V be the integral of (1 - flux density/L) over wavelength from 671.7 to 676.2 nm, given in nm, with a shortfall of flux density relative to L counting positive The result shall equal 0.437 nm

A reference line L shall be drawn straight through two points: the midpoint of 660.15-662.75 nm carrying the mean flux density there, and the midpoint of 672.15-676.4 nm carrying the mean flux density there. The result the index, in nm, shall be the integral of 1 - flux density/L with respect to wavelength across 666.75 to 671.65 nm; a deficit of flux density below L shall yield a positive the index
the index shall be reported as -0.458 nm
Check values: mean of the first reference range 1.01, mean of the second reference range 0.882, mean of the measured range 1.02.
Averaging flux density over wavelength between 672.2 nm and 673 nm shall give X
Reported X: 0.975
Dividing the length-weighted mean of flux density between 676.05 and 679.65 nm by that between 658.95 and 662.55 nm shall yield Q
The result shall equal 0.97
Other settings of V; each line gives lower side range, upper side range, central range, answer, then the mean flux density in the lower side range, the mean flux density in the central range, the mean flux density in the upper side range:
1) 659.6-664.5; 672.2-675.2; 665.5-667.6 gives -0.146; 1.01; 1.03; 0.899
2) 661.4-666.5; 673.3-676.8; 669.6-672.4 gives -0.236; 1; 0.983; 0.851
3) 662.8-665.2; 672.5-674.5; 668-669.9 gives -0.128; 1.01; 1.03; 0.935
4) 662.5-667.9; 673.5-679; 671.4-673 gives -0.049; 1.02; 0.968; 0.896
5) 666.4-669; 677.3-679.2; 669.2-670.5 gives 0.014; 1.04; 1.02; 0.977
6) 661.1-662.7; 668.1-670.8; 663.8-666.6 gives 0.024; 1.01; 1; 1.02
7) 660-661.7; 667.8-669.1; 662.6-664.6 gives 0.057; 1.03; 1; 1.04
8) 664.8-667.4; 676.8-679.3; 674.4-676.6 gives 0.383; 1.02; 0.816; 0.98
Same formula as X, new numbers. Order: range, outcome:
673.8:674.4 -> 0.858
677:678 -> 0.977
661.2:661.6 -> 1.04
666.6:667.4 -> 1.06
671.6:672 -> 0.966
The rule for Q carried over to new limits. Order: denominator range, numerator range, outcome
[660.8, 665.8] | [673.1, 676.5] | 0.85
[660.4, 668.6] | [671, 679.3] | 0.91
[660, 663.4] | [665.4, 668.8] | 1.02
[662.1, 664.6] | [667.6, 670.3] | 1.04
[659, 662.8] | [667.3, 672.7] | 1.01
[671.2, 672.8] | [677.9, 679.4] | 1.02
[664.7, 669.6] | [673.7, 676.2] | 0.79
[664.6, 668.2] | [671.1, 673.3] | 0.96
